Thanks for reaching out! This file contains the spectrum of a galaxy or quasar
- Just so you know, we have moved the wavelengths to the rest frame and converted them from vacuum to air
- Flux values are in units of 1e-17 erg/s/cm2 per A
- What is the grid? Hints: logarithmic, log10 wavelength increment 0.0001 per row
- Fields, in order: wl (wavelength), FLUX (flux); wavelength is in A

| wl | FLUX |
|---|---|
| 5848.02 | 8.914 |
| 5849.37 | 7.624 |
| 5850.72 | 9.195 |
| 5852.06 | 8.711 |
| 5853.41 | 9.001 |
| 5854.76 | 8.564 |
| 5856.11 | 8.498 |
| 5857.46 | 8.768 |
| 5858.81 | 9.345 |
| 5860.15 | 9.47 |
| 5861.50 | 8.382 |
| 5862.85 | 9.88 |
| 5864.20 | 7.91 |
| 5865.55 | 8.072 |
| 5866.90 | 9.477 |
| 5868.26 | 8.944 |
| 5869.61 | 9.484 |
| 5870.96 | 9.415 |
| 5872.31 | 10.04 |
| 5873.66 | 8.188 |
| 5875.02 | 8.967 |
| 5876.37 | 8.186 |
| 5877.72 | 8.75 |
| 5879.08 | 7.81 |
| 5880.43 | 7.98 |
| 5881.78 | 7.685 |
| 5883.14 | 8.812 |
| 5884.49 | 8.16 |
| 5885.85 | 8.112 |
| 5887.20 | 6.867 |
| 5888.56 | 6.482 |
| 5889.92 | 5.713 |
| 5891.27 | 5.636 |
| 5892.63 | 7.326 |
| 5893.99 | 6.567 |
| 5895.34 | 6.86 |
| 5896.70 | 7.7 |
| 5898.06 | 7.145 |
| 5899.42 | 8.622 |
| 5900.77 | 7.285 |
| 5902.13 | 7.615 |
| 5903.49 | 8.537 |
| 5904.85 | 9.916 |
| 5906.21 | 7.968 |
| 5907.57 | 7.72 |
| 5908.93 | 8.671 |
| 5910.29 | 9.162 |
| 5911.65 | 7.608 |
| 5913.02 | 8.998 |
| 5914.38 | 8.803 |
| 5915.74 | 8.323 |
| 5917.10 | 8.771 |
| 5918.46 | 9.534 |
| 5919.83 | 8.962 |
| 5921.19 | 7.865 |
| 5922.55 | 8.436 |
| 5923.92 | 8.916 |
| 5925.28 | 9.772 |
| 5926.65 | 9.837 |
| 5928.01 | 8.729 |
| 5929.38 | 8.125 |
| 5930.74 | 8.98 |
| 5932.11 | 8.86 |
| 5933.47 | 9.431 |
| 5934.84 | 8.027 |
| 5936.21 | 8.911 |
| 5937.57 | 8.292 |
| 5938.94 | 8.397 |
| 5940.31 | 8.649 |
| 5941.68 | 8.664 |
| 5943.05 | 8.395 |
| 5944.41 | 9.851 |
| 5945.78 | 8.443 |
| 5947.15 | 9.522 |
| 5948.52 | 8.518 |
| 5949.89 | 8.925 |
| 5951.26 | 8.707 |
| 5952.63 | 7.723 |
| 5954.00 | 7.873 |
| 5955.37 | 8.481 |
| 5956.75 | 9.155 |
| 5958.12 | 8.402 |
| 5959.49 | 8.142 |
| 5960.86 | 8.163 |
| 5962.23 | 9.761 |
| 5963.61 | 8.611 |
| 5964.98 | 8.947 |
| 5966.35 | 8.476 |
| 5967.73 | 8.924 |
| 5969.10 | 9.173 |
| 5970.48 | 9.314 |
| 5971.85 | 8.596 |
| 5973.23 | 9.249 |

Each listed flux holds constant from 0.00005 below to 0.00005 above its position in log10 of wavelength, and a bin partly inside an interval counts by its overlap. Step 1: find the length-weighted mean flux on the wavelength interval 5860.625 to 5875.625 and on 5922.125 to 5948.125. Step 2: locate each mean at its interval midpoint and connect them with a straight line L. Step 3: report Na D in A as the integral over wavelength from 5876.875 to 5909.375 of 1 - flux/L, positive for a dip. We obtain 4.6 A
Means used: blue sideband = 8.98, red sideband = 8.85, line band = 7.66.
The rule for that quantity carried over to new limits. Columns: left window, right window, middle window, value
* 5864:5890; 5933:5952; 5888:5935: 1.9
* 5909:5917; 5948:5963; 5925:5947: -0.7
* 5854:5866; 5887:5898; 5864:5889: -2.3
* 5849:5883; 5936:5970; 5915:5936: -0.3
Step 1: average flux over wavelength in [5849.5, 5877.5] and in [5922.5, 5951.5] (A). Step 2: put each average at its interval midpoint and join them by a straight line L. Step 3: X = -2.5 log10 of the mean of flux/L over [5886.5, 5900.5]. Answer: 0.27 mag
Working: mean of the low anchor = 8.9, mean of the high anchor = 8.85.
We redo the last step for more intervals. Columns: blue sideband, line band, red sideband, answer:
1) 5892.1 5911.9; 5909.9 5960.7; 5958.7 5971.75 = -0.04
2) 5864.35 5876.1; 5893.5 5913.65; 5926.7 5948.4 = 0.11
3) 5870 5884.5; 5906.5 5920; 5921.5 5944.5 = 0.01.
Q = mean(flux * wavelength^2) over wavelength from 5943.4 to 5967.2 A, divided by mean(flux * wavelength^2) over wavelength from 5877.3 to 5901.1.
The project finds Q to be 1.20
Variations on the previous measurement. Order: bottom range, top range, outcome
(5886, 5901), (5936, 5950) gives 1.28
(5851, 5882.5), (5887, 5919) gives 0.91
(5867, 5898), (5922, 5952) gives 1.14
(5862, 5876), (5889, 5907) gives 0.83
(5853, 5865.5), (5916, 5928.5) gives 1.04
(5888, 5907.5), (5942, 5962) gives 1.19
